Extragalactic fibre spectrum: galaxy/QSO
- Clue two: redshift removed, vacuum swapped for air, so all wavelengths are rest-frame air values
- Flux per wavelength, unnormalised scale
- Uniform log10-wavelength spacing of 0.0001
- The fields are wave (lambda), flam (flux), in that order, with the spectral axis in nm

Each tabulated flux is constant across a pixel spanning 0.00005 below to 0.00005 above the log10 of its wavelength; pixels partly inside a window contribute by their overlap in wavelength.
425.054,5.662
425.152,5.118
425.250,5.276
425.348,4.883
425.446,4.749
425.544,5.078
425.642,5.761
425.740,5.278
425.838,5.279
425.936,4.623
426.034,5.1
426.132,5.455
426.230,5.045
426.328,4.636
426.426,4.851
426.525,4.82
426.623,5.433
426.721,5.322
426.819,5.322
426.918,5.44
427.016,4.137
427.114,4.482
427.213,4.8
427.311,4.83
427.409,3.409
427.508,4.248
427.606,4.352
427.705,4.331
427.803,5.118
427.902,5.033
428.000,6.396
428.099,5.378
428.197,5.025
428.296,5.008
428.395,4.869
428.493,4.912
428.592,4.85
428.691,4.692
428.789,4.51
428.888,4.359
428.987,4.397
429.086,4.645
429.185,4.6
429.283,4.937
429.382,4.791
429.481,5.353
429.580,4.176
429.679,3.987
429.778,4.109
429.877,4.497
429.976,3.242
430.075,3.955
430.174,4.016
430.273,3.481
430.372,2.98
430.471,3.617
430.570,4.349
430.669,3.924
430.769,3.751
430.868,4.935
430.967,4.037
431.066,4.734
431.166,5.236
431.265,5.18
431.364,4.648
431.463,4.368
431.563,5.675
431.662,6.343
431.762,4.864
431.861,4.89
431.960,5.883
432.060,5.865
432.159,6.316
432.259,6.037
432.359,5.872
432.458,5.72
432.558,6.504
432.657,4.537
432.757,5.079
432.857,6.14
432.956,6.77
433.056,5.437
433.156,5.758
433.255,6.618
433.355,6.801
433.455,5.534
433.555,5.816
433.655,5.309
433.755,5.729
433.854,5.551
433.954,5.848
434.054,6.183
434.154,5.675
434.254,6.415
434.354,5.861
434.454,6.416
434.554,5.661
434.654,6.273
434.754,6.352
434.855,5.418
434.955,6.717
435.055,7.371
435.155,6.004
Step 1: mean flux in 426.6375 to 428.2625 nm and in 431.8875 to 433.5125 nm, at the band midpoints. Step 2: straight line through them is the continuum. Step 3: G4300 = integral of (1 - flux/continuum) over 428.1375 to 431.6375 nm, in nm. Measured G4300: 0.57 nm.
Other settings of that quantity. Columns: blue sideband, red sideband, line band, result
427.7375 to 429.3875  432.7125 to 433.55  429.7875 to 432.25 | 0.40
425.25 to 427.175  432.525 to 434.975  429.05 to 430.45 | 0.33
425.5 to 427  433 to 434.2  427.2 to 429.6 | 0.26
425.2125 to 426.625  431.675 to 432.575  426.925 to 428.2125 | 0.12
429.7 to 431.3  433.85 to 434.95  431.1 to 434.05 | -0.32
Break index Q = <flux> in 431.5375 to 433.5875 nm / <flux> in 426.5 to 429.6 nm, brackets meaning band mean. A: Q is 1.21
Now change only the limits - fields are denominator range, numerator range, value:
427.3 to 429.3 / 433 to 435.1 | 1.27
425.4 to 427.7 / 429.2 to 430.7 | 0.84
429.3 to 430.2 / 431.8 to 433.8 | 1.37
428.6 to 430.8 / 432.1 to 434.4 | 1.40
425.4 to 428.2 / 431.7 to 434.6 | 1.18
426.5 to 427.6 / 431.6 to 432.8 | 1.20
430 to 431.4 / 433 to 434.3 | 1.41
